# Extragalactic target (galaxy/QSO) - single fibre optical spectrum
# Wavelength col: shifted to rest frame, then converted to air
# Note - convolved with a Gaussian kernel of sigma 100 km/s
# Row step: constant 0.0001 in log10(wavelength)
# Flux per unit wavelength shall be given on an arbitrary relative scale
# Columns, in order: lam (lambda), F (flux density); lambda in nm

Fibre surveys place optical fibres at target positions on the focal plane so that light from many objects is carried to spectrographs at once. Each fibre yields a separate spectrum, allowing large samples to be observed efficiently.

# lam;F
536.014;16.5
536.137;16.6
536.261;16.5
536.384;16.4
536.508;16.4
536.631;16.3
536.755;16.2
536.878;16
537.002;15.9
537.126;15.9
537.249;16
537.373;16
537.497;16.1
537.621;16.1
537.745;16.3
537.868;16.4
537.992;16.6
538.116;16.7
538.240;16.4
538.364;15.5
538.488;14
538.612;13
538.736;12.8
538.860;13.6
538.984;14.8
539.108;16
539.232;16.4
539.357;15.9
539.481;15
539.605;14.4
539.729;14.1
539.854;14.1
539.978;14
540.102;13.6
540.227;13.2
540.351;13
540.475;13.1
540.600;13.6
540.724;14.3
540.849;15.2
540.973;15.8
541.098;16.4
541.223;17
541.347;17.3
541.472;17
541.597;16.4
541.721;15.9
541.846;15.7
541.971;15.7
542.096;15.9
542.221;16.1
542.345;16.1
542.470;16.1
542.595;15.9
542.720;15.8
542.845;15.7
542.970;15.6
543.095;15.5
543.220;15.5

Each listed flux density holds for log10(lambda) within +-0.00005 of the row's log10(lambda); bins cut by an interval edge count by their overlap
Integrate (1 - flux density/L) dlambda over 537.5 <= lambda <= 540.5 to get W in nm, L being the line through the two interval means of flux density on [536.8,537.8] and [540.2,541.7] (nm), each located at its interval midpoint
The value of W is 0.16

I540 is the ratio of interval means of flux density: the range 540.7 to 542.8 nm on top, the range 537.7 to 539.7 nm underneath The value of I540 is 1.06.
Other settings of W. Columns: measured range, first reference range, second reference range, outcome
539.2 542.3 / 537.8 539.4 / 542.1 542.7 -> 0.11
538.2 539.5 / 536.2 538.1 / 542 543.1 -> 0.10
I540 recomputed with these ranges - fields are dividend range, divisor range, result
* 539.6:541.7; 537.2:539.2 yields 0.97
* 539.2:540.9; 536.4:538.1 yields 0.88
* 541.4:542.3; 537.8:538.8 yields 1.06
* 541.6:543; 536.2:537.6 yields 0.98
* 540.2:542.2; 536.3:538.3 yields 0.95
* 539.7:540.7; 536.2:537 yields 0.84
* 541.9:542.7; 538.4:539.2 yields 1.13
